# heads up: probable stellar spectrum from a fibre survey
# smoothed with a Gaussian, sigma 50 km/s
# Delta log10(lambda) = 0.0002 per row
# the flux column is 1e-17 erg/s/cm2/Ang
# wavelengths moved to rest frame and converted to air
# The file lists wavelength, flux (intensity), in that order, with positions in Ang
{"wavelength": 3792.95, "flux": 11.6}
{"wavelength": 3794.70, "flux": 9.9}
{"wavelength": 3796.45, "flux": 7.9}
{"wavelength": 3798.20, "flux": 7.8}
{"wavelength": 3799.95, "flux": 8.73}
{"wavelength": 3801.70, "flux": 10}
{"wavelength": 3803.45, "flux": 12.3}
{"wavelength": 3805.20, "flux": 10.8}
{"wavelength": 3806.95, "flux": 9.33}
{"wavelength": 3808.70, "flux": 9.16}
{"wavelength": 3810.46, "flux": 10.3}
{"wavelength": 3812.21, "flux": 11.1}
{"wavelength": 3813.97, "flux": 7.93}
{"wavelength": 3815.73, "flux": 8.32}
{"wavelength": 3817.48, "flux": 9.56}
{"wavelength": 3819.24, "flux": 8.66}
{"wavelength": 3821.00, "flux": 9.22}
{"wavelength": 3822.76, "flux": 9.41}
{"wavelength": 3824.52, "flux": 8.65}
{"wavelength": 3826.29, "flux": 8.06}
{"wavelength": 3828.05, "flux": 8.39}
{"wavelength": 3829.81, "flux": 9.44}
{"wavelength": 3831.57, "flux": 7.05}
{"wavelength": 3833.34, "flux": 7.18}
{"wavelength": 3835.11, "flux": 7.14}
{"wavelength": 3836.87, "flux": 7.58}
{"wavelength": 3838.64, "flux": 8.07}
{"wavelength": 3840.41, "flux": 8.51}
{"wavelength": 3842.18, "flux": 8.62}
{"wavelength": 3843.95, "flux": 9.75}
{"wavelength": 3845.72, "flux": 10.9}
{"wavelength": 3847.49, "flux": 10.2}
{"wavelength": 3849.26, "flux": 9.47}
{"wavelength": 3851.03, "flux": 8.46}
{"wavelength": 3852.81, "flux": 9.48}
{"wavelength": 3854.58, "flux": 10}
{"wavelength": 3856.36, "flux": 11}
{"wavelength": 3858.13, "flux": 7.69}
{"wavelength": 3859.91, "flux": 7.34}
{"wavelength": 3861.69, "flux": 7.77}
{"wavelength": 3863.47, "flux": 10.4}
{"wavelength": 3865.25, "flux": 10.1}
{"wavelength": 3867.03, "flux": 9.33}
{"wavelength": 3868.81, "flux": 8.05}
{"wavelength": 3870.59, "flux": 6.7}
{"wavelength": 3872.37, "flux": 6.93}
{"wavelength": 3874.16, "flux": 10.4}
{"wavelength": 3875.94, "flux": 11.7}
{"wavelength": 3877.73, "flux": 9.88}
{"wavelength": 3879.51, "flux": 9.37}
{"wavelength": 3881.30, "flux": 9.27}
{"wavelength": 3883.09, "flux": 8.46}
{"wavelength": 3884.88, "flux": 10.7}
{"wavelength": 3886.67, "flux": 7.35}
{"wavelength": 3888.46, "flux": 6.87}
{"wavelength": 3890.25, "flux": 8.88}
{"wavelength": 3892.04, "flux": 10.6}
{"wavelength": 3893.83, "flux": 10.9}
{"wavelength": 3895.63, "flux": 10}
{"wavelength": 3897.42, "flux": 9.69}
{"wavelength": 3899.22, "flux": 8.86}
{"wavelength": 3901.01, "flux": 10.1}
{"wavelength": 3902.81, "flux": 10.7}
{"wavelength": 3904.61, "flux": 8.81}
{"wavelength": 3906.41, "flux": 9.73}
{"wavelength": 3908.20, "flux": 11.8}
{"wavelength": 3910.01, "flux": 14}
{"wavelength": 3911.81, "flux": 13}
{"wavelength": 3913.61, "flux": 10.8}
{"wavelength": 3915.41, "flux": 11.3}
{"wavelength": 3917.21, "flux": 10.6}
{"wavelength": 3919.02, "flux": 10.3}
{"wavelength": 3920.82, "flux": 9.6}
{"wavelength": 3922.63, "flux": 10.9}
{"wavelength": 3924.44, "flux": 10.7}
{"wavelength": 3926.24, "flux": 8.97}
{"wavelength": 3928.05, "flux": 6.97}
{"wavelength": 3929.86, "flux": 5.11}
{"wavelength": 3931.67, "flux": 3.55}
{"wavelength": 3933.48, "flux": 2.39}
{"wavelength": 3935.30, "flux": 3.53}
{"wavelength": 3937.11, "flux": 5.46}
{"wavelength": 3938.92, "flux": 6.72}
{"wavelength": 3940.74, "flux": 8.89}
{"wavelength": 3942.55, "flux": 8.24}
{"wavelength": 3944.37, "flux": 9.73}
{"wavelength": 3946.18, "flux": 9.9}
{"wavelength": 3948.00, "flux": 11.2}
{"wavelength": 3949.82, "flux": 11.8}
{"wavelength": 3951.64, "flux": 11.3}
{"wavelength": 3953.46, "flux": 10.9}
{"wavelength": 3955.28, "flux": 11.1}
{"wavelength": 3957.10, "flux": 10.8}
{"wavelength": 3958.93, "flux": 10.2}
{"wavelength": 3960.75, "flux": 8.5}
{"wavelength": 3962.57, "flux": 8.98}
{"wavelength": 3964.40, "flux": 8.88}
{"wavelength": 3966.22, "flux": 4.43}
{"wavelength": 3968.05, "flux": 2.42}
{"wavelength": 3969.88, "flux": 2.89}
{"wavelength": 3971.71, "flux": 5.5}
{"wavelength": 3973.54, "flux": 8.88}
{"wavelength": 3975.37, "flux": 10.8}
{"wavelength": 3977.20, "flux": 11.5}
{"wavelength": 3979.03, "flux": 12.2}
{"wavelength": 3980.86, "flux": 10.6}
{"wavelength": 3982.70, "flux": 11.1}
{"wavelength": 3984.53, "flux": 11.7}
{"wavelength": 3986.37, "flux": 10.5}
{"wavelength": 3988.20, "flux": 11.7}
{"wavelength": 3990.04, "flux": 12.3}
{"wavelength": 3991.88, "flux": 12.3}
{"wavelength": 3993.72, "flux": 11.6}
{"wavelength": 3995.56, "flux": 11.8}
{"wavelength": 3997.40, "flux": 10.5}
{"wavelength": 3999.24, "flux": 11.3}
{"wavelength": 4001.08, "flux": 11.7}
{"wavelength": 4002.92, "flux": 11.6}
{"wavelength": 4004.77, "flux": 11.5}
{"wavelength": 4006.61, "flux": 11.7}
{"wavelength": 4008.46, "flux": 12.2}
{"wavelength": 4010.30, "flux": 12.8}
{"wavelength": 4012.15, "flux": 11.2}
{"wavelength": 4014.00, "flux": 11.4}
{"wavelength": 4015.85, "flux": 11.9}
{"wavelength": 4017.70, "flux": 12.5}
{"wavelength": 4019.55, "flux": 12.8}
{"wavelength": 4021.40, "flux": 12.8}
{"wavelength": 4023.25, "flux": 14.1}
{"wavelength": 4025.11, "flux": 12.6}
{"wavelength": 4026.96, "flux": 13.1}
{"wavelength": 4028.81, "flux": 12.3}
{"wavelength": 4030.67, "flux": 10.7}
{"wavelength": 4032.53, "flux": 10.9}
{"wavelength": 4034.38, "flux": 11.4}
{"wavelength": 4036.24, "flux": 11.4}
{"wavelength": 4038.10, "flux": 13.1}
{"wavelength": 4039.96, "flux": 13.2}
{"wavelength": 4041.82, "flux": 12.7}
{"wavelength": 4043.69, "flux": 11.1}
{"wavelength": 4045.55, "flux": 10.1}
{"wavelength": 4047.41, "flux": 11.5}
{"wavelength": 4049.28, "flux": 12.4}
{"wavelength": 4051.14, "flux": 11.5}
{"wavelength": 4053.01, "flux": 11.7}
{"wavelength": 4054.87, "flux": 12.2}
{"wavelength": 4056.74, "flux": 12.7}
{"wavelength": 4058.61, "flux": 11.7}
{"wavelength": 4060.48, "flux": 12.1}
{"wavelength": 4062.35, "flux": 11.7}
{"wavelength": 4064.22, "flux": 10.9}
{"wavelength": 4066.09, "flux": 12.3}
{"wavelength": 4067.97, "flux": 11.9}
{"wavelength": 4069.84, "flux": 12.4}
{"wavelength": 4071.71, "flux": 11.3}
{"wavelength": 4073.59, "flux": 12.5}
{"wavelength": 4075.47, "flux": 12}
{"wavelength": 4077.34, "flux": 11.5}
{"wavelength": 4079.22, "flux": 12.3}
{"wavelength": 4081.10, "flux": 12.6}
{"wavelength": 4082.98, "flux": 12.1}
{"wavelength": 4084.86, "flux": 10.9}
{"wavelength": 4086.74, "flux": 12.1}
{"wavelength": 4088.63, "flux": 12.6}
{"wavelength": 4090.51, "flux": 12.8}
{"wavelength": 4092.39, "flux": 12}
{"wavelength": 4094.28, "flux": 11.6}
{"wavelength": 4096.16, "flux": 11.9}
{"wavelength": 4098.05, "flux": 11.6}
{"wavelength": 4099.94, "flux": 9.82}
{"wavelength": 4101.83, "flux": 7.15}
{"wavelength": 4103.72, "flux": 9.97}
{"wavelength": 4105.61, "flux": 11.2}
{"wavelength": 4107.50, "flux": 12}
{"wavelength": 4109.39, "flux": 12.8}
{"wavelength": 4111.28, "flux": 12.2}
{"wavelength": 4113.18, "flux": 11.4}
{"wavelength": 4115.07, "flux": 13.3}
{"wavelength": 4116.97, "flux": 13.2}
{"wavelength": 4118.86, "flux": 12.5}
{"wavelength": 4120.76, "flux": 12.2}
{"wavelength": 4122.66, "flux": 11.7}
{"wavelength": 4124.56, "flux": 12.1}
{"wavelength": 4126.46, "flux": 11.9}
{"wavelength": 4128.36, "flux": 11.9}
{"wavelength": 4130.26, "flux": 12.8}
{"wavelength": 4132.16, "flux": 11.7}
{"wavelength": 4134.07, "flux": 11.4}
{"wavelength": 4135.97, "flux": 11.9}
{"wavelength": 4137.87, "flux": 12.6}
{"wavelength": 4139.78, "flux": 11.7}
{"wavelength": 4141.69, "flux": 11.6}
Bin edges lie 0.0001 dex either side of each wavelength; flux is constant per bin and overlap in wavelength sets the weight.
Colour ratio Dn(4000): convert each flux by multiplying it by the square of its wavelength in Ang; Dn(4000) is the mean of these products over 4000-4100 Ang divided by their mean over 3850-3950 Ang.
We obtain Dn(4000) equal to 1.4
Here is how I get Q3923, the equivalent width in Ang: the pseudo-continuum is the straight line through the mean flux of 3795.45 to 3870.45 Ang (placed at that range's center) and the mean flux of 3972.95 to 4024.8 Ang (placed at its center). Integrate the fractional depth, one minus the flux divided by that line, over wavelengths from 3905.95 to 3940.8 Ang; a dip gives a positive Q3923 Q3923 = 5.8 Ang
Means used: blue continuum 9.01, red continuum 11.7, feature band 8.69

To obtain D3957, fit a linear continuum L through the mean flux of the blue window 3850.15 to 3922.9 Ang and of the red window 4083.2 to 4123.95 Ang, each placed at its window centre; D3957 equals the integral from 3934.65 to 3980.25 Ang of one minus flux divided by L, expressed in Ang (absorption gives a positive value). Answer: 7.5 Ang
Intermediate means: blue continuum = 9.7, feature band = 8.63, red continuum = 11.7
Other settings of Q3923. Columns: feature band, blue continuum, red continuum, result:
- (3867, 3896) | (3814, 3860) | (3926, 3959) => -2.0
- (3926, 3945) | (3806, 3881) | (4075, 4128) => 7.2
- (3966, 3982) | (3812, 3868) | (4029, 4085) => 4.2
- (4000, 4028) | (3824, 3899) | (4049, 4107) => -3.6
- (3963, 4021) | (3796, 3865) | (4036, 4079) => 3.4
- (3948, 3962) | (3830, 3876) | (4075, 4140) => -0.9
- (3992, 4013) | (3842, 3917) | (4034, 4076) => -0.8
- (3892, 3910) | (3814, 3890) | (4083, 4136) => -1.7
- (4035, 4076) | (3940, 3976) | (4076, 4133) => -4.4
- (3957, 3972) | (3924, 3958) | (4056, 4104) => 3.4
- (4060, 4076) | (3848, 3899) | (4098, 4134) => -1.0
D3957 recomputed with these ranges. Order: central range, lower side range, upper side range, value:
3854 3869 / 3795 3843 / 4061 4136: 0.3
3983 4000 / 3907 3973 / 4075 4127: -3.3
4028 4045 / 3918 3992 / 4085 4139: -2.4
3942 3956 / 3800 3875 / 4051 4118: -0.4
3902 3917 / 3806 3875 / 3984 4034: -1.7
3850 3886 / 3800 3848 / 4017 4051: 2.1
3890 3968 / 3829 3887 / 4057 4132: 4.6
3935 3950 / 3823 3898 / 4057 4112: 2.3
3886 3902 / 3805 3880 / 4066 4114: 0.4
